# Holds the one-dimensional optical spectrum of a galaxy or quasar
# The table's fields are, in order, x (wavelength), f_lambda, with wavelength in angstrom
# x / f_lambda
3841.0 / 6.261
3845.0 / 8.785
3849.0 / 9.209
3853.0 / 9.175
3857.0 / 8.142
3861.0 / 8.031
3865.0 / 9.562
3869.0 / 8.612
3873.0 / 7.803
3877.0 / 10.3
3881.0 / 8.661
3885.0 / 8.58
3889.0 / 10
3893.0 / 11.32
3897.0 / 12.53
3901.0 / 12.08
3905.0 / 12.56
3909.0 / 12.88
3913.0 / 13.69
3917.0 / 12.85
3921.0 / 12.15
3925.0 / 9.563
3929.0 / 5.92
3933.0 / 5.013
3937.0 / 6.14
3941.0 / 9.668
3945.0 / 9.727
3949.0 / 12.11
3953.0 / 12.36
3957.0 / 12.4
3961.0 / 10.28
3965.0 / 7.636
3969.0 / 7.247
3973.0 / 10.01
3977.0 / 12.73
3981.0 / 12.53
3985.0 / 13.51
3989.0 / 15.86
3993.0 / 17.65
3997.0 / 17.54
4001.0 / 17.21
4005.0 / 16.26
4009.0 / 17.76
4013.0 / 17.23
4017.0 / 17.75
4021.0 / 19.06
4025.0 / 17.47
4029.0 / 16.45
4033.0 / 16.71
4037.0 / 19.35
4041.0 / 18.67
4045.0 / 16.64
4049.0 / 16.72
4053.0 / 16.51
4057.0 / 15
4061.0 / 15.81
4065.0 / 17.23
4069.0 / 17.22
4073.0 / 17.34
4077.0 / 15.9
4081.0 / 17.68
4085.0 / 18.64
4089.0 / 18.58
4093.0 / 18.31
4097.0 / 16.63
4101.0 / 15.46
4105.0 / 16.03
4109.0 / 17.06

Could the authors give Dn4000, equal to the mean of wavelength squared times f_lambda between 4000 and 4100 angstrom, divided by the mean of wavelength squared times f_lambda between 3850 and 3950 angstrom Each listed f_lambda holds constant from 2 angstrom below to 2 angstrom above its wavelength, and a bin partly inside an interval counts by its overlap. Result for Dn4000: 1.89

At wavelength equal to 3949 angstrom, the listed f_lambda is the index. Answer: 12.11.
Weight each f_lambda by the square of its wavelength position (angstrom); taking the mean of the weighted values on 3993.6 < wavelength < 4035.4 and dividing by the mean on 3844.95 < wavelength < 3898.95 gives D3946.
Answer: 2.00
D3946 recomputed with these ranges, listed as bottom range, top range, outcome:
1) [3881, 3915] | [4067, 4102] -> 1.65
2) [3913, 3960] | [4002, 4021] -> 1.81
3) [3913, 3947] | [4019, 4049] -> 2.04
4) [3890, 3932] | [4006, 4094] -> 1.64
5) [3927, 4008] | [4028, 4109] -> 1.53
